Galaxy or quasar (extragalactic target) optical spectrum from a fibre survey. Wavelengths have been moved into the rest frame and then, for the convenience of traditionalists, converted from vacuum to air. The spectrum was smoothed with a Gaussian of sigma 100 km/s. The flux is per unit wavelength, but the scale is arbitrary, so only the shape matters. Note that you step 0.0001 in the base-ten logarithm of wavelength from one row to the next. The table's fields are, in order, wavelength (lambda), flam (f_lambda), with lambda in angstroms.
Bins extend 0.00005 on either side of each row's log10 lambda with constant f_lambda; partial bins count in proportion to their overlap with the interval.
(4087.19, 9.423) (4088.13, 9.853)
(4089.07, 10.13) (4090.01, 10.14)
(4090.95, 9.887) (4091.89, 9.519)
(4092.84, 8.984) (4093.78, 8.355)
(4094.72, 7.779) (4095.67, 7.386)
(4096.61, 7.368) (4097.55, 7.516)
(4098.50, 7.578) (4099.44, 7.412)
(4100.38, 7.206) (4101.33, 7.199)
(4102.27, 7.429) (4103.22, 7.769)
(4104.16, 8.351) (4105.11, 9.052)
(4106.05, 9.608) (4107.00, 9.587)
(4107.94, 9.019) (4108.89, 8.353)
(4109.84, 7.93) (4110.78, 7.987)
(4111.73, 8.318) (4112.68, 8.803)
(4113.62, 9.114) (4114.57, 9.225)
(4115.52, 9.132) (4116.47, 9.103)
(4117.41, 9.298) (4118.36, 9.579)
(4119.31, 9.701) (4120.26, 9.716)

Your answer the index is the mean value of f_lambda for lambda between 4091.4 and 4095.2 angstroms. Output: 8.65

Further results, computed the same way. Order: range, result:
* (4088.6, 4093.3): 9.73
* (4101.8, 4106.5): 8.44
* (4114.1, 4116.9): 9.14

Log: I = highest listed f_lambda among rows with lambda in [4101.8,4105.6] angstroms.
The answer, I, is 9.052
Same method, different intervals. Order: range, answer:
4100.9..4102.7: 7.429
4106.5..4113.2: 9.587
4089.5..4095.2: 10.14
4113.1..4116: 9.225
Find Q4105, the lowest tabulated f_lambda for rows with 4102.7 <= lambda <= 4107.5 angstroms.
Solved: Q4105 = 7.769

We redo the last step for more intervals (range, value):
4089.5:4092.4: 9.519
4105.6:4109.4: 8.353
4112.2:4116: 8.803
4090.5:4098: 7.368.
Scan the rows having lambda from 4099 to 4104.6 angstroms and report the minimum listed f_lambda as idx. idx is 7.199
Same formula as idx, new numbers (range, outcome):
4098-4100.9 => 7.206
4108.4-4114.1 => 7.93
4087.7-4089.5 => 9.853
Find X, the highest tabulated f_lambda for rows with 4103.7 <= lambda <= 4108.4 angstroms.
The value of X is 9.608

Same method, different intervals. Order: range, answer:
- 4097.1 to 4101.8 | 7.578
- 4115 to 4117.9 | 9.298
